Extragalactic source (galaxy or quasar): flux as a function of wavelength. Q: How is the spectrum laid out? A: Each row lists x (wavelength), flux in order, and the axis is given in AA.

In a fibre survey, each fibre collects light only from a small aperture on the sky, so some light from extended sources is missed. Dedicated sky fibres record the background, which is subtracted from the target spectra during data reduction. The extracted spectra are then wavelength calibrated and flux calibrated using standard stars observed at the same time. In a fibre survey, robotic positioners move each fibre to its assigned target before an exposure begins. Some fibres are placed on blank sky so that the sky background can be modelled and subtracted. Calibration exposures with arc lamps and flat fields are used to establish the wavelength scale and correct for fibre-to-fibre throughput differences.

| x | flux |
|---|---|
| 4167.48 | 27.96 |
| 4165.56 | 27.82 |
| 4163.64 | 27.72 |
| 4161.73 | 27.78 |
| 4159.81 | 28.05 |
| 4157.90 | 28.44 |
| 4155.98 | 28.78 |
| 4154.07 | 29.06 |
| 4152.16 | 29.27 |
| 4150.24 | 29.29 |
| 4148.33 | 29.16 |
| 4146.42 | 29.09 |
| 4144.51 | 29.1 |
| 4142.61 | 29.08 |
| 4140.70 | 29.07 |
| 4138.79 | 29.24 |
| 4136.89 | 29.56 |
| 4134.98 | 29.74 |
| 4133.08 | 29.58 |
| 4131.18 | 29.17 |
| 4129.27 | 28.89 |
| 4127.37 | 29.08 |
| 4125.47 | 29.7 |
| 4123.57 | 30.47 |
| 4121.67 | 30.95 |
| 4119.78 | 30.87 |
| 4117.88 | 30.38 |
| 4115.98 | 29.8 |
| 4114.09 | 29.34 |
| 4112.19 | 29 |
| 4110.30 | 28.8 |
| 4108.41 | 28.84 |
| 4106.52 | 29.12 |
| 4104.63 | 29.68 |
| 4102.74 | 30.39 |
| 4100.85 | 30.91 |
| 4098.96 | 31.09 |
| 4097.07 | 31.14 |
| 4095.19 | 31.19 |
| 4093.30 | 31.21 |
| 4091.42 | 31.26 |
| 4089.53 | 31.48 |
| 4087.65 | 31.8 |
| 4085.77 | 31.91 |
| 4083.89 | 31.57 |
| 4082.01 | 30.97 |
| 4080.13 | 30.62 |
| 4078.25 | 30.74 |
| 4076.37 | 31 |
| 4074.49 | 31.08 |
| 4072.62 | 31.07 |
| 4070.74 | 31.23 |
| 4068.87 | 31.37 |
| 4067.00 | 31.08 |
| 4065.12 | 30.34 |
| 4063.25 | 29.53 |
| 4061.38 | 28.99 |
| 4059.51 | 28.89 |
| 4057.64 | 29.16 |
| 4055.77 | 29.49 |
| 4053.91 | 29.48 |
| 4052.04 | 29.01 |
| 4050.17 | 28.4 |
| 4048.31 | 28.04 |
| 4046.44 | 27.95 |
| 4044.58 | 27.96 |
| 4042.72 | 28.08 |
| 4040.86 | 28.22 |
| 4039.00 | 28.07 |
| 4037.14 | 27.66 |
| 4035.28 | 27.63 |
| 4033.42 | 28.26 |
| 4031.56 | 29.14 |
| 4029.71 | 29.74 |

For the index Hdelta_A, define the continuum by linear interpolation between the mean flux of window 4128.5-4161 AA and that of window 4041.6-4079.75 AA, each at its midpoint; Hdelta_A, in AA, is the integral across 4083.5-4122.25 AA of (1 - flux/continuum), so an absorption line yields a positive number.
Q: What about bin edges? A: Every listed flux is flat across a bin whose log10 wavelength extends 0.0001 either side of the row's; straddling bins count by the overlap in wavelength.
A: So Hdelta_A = -1.5 AA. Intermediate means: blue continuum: 29.7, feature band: 30.5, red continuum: 29.1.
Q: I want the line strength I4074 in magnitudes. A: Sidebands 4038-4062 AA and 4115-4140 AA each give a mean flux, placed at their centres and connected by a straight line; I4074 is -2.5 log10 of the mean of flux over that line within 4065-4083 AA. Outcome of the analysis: -0.073 mag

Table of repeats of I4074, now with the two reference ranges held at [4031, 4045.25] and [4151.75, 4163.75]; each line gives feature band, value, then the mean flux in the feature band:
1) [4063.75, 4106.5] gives -0.10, 31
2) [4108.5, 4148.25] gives -0.04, 29.5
